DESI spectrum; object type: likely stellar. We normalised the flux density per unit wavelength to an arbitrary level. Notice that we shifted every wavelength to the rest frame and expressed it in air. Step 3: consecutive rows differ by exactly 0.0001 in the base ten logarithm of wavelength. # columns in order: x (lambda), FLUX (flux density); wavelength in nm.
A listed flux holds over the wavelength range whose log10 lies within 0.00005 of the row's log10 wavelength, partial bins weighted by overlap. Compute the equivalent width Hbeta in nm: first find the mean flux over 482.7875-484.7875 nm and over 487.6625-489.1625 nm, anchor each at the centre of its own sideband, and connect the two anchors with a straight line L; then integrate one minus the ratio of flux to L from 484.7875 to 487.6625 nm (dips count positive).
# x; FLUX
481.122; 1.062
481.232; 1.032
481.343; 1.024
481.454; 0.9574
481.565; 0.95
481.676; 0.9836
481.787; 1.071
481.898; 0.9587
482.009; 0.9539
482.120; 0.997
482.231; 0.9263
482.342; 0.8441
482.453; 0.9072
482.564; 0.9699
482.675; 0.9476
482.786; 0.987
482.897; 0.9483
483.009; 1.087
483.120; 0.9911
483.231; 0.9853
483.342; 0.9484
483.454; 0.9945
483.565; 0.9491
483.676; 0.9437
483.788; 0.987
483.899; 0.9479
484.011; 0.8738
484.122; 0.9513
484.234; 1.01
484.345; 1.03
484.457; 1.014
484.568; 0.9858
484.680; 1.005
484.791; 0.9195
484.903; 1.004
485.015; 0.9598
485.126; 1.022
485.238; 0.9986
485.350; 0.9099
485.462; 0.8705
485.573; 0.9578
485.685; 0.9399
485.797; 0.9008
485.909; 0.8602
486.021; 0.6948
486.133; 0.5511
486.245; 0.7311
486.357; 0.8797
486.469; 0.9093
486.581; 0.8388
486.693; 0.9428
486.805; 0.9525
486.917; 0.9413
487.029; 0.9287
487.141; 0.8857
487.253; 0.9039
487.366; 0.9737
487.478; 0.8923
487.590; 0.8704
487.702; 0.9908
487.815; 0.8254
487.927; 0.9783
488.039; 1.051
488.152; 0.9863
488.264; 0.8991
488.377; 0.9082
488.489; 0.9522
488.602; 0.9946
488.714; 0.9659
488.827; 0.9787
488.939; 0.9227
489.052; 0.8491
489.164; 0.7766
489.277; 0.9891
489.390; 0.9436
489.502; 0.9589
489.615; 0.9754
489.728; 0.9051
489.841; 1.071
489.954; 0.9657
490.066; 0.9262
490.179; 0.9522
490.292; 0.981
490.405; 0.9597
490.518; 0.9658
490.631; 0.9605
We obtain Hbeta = 0.19 nm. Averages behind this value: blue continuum 0.978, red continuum 0.94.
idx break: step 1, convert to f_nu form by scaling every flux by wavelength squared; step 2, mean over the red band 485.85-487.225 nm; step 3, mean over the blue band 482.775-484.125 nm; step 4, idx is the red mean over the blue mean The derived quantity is 0.9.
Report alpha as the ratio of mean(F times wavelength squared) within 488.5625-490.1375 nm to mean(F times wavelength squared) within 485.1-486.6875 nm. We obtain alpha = 1.11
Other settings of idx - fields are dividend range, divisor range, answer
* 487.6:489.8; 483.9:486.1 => 1.02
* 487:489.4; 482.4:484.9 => 0.97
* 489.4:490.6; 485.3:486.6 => 1.17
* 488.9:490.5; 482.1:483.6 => 1.01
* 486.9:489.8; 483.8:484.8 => 0.97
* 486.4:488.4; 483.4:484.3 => 0.98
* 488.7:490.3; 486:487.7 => 1.10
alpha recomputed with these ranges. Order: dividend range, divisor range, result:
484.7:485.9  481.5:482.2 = 0.98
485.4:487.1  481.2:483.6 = 0.90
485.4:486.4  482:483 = 0.88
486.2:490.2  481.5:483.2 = 0.98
